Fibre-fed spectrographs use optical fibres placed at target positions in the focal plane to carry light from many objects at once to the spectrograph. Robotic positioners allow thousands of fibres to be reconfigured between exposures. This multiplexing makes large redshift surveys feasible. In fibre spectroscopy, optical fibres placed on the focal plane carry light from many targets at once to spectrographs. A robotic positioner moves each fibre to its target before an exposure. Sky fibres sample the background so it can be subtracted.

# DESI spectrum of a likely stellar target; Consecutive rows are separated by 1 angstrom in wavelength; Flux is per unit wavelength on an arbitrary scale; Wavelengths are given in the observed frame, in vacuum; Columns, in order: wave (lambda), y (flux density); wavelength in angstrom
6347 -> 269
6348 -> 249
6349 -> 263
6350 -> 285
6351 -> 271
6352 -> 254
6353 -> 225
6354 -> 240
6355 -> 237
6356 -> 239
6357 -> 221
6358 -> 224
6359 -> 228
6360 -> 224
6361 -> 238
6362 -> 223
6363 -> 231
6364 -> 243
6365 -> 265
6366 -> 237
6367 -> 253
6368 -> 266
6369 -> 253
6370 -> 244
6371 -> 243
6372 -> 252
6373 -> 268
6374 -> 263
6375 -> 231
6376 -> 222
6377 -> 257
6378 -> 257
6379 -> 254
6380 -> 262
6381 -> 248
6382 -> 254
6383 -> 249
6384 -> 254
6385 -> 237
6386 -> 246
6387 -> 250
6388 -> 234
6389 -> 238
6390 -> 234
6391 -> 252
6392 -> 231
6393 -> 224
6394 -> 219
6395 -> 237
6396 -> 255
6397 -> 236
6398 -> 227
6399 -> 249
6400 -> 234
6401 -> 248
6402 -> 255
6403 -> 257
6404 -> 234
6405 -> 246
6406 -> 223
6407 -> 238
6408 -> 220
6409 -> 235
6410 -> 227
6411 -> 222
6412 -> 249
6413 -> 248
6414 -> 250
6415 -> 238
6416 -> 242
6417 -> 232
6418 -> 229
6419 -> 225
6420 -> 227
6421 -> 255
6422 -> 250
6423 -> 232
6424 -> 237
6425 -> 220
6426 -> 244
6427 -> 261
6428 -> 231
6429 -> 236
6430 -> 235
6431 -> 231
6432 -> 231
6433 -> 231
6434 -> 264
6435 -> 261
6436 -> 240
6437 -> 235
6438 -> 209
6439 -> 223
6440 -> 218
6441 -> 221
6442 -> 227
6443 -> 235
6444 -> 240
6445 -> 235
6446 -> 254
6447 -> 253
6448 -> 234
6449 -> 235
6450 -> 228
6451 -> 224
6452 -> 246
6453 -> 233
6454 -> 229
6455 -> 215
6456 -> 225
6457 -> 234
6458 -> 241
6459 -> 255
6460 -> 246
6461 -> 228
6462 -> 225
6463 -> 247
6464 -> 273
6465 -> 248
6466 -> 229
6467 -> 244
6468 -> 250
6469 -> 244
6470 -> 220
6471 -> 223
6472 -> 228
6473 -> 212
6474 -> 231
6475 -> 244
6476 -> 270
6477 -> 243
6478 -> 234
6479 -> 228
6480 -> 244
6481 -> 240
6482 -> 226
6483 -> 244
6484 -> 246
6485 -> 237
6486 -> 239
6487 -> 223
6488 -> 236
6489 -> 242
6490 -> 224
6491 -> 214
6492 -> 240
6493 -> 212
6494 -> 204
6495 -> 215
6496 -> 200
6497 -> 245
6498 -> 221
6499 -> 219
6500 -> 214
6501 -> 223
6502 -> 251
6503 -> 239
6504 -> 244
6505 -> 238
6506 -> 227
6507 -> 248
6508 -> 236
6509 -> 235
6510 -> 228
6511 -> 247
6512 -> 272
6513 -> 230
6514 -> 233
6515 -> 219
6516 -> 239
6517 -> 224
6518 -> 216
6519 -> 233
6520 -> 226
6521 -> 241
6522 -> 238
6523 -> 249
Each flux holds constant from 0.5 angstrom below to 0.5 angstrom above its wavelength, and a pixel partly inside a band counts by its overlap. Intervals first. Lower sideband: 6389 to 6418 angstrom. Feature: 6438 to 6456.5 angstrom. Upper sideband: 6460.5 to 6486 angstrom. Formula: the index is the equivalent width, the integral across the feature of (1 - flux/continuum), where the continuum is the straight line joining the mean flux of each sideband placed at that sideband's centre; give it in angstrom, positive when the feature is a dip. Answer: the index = 0.5 angstrom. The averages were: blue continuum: 238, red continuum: 238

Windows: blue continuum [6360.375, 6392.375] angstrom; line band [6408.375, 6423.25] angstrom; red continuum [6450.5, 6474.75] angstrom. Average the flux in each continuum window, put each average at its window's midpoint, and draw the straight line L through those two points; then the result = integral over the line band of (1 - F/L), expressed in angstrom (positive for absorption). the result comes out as 0.3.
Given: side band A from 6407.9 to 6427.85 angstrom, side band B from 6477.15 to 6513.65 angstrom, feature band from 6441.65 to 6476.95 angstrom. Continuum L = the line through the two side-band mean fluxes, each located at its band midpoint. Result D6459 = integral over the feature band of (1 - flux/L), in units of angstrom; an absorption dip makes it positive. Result -0.4 angstrom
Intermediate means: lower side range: 237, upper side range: 232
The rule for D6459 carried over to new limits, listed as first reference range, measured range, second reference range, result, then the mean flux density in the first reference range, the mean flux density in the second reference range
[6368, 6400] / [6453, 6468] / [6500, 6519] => 0.0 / 245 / 235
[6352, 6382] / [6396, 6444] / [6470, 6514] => 0.4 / 243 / 233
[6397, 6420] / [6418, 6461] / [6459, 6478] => 0.5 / 237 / 239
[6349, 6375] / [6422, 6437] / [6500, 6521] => 0.0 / 245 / 235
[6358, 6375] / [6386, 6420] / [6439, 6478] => 0.5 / 245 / 236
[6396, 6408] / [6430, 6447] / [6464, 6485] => 0.3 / 240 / 238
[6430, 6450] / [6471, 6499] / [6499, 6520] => 0.5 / 235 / 234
